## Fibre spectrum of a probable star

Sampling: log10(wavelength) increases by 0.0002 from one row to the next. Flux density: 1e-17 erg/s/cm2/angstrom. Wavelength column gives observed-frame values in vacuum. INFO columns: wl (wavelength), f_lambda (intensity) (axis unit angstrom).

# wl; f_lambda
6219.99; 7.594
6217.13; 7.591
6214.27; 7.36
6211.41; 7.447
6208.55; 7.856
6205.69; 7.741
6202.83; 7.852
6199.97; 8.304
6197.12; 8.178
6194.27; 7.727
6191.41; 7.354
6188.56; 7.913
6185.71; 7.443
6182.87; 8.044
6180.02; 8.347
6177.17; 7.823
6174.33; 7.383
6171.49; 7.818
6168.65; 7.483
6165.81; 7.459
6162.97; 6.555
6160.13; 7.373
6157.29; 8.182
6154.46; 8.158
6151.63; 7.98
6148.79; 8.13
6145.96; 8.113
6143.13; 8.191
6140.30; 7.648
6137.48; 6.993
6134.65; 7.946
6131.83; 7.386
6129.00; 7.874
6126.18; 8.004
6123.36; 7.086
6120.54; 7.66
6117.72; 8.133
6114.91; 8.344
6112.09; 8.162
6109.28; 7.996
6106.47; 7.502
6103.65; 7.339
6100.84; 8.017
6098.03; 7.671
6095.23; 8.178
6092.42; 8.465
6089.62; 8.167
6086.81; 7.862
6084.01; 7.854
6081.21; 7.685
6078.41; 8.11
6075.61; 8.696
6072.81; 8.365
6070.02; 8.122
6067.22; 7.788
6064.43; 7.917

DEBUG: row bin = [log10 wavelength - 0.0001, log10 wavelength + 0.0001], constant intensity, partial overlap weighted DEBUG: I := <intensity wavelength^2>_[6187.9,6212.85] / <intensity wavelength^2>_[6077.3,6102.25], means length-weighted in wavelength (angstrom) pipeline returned 1.0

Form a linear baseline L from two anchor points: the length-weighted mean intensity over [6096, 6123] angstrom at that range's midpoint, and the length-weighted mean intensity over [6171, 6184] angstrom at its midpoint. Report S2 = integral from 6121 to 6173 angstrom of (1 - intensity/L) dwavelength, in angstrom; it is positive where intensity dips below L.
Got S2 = 1.2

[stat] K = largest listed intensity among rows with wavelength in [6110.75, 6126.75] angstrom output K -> 8.344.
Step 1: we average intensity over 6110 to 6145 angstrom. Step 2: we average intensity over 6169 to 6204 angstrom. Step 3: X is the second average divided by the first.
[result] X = 1.0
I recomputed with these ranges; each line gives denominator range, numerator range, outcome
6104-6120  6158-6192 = 0.97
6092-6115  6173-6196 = 1.01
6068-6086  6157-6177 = 0.94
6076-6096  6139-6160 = 1.01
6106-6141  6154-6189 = 1.00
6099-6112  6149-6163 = 1.02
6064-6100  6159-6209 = 0.99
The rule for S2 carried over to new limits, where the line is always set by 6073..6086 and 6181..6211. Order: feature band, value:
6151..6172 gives 0.82 angstrom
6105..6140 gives 1.09 angstrom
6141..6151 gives -0.19 angstrom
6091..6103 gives 0.04 angstrom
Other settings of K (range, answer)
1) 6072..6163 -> 8.696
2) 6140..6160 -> 8.191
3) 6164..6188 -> 8.347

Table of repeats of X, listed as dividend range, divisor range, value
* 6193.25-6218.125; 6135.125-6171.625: 1.01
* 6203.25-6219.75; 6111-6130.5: 0.97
